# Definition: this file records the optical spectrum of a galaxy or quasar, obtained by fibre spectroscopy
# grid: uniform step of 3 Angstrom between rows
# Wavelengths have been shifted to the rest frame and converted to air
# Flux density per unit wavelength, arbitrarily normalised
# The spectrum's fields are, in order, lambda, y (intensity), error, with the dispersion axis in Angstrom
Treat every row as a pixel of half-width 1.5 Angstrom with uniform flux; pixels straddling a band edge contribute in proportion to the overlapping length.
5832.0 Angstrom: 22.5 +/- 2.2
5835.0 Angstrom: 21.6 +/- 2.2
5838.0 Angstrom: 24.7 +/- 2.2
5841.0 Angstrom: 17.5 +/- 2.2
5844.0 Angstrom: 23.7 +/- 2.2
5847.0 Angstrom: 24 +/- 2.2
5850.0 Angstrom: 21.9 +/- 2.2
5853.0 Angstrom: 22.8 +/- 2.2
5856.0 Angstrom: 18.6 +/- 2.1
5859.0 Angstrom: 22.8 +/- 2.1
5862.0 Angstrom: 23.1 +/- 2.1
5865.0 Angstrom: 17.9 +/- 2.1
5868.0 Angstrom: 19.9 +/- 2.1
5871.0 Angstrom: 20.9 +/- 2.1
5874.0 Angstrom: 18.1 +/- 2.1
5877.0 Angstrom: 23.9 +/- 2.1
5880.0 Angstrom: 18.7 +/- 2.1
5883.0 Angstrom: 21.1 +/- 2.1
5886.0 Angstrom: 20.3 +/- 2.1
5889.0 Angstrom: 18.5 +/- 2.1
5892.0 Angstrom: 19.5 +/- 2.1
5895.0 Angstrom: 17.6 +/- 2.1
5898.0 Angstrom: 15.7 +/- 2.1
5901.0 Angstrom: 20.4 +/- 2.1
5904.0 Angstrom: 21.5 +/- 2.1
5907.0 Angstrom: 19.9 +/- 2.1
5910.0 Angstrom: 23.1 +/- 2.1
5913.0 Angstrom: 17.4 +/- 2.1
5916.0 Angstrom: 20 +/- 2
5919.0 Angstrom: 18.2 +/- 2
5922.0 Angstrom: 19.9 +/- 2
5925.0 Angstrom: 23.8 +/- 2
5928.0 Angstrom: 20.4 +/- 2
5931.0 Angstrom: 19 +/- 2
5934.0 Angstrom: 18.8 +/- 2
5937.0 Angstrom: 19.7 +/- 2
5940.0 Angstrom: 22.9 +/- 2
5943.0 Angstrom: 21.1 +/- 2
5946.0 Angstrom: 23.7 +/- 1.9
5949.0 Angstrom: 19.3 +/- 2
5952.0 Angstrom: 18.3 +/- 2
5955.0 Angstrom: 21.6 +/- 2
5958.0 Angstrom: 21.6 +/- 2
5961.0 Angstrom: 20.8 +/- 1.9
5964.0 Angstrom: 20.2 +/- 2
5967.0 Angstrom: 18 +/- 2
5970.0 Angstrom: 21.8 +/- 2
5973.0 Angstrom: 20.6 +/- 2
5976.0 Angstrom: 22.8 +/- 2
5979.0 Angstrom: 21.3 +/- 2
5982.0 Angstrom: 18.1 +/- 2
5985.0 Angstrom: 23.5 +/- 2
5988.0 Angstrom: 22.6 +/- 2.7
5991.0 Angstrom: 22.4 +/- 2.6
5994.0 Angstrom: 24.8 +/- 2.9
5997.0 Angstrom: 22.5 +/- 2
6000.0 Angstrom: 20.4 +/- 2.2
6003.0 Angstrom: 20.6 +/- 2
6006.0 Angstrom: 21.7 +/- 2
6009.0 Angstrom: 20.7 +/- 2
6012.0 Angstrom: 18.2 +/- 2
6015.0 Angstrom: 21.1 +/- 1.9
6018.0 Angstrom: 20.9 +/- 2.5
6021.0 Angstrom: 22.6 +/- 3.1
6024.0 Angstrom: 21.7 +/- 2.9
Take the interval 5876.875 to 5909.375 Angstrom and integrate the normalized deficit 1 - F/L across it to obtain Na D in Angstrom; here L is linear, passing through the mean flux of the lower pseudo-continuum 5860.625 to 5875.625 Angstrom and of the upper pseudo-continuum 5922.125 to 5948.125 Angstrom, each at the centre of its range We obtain 1.2 Angstrom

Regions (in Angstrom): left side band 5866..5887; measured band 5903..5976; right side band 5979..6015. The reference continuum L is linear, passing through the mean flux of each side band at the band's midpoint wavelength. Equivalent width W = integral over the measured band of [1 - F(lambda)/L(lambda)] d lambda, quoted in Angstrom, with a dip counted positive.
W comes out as 1.3 Angstrom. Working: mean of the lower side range 20.4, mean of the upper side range 21.4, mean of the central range 20.5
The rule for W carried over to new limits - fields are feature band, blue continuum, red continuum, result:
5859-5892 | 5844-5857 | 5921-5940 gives 2.01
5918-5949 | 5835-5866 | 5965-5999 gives 1.37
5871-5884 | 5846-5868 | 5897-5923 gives 0.16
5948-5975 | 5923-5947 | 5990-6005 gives 1.53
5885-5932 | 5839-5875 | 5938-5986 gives 2.87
